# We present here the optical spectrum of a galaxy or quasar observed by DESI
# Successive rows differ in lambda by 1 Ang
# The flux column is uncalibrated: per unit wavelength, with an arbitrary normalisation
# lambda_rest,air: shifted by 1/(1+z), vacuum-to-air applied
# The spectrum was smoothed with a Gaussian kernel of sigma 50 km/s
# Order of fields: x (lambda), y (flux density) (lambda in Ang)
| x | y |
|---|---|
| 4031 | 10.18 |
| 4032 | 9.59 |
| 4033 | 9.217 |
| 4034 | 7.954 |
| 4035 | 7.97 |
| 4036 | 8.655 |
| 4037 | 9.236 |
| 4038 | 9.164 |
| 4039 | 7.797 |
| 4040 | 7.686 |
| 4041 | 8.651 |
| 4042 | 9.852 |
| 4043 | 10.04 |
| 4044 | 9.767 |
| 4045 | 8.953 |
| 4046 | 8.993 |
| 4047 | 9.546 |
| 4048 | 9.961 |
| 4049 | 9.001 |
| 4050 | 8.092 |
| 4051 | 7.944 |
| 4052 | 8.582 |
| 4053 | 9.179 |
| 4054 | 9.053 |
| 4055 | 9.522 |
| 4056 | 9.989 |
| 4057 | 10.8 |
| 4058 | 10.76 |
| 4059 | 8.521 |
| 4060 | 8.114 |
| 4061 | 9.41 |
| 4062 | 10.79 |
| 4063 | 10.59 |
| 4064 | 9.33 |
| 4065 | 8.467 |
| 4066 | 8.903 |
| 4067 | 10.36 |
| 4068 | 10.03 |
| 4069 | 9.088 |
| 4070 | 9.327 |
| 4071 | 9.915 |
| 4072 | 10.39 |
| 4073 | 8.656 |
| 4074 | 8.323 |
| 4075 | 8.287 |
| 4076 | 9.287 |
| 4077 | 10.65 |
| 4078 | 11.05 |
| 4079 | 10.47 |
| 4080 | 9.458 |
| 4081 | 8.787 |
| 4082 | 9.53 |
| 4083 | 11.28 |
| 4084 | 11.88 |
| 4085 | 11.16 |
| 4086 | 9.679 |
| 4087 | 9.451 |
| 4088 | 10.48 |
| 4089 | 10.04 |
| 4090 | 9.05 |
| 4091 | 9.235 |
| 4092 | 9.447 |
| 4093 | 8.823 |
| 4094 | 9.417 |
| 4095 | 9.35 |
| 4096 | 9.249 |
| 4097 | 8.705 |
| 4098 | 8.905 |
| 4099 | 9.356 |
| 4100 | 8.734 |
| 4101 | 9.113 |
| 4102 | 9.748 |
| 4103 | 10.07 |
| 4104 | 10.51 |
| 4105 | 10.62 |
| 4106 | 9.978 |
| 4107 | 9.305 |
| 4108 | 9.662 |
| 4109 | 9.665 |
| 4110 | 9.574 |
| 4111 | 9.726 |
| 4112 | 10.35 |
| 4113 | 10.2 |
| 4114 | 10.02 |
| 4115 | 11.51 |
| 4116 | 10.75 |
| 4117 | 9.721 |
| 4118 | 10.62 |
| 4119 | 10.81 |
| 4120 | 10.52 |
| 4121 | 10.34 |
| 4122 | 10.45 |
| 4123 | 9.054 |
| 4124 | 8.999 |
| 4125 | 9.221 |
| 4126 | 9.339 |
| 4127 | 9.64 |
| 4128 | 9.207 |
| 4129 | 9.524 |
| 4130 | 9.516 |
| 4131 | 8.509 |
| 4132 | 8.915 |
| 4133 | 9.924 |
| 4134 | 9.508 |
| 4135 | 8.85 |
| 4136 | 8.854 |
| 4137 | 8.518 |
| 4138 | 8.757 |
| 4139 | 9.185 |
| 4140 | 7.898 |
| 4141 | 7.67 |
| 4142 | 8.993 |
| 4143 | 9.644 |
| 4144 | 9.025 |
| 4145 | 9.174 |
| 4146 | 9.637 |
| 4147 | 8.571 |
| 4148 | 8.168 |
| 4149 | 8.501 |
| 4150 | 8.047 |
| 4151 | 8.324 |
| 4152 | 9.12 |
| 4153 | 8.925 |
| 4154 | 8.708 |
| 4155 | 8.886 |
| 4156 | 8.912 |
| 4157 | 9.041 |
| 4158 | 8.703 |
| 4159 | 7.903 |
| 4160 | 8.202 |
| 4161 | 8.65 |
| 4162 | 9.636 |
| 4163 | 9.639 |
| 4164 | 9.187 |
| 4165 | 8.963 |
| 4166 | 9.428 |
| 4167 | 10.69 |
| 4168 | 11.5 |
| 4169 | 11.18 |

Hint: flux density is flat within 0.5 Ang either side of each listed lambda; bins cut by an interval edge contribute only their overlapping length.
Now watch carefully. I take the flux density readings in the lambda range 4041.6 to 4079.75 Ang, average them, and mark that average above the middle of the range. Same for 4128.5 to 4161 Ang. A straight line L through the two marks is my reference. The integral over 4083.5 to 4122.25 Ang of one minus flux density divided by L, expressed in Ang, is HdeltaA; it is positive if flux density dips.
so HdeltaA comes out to -3.2 Ang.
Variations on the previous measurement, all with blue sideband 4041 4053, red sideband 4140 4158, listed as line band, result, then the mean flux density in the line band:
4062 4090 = -2.4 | 9.81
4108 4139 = -2.9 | 9.68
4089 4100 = -0.3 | 9.17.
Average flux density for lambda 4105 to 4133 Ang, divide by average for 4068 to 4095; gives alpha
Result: 1.01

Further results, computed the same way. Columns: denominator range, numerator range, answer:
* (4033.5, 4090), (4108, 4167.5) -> 0.98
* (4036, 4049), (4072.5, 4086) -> 1.09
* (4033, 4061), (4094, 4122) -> 1.09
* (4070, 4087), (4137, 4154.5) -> 0.88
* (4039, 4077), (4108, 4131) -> 1.07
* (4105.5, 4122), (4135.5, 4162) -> 0.86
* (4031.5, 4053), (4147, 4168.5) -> 1.01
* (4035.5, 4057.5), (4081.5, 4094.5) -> 1.09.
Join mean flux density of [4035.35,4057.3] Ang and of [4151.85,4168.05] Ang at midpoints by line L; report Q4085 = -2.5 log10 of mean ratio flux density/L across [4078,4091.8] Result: -0.11 mag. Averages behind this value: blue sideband 9.09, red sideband 9.12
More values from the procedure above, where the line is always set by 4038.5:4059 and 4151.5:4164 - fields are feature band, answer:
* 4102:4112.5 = -0.105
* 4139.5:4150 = 0.027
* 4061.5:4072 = -0.066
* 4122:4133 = -0.038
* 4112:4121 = -0.168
